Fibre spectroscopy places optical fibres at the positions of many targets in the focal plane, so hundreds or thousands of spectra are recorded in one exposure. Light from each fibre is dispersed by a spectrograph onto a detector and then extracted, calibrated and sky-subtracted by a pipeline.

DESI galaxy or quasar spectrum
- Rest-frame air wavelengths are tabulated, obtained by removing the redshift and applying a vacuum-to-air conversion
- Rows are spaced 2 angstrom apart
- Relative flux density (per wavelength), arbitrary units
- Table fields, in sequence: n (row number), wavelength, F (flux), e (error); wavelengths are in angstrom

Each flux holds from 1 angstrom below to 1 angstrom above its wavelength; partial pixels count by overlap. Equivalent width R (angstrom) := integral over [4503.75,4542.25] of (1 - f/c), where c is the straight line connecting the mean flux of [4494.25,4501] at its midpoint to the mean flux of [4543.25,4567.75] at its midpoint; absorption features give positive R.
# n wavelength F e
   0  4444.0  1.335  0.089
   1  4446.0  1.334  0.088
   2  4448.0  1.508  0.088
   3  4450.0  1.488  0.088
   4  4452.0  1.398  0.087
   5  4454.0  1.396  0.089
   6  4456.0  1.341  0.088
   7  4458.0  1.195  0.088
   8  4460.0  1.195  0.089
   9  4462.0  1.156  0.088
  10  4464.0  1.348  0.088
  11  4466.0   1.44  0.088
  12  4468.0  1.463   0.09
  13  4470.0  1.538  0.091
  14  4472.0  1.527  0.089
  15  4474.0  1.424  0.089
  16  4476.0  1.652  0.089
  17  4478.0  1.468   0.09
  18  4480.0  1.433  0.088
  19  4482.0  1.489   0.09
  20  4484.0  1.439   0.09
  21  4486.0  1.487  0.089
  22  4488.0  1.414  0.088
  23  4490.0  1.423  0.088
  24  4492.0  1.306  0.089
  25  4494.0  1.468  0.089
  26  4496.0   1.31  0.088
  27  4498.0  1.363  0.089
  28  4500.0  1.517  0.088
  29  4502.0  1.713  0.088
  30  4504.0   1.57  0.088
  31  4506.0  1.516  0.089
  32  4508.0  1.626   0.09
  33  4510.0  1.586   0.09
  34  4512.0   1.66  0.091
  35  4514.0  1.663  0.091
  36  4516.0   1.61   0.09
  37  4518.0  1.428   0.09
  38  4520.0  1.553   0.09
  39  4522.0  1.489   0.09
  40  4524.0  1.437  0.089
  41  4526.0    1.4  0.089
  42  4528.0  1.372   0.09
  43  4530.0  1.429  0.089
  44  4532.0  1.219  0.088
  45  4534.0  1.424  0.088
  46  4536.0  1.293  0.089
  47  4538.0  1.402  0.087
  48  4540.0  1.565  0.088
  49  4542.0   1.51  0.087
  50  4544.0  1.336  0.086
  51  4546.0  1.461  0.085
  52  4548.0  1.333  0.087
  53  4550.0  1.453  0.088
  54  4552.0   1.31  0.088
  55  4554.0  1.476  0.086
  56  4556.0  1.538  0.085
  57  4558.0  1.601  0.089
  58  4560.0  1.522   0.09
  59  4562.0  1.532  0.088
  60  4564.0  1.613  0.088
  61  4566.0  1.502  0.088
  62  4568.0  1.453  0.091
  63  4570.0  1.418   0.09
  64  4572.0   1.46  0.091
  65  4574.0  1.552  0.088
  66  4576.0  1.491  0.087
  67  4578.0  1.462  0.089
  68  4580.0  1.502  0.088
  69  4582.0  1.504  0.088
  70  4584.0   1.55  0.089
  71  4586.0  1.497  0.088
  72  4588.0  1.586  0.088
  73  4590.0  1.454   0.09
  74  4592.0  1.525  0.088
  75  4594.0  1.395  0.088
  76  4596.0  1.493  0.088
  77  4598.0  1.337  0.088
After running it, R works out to -1.4 angstrom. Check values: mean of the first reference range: 1.4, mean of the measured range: 1.49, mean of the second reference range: 1.47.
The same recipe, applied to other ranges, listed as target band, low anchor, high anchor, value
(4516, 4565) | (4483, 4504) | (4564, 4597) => 0.83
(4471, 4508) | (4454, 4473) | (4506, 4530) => -1.04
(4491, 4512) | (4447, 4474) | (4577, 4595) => -1.22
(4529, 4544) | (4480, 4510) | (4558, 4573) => 0.93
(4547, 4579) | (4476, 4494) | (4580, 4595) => 0.13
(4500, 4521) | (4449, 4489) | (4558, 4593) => -1.99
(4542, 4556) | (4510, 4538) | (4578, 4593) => 0.66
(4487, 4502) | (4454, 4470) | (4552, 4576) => -0.41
